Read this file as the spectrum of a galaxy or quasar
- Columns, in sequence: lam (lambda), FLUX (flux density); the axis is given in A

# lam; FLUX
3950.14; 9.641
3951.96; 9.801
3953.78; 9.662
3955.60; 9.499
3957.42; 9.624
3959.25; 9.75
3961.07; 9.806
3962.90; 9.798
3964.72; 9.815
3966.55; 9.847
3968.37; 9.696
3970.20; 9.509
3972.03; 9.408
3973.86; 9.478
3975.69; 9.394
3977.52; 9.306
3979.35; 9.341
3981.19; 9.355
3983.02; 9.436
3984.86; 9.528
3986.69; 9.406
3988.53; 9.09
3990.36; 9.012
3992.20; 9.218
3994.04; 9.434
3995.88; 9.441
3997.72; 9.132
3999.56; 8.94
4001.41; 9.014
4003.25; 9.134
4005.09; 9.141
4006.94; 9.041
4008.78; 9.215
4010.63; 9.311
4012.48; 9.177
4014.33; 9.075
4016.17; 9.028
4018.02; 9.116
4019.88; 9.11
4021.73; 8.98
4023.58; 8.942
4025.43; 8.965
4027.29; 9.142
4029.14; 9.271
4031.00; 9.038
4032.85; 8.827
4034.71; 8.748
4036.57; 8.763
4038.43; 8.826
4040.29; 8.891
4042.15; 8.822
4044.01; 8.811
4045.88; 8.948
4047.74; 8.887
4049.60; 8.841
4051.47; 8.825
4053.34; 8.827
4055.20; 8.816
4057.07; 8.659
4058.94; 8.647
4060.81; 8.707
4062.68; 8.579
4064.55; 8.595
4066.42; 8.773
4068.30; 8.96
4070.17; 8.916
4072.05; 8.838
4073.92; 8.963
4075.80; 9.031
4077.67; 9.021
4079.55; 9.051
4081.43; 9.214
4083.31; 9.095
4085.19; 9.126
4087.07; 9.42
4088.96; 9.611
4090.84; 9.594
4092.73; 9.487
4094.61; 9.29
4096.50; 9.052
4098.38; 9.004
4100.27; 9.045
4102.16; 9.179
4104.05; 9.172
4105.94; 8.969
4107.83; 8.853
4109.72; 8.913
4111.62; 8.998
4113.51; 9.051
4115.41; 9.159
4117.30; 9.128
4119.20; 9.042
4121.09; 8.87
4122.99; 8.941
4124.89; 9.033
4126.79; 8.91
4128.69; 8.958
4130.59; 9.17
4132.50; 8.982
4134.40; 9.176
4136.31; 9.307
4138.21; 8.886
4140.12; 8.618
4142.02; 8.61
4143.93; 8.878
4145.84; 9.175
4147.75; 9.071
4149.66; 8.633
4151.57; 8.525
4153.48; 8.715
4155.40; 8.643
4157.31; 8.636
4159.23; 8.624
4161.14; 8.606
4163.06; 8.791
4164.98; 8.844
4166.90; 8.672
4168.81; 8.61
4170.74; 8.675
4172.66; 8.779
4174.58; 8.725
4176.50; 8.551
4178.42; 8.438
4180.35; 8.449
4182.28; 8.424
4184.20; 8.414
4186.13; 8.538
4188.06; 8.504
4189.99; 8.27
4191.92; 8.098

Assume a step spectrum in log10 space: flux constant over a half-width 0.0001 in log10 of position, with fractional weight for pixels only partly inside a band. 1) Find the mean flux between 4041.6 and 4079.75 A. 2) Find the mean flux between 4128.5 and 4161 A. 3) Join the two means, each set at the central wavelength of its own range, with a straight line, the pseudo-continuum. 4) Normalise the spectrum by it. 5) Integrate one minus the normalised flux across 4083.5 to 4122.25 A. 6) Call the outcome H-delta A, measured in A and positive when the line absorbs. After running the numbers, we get -1.3 A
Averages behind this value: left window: 8.83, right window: 8.85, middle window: 9.15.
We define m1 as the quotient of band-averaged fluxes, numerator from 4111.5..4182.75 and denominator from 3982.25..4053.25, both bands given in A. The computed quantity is 0.97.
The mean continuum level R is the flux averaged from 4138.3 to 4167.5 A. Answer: 8.74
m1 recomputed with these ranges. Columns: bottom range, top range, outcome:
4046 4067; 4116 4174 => 1.01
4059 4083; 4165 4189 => 0.97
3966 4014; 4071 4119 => 0.98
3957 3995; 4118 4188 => 0.92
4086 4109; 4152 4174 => 0.94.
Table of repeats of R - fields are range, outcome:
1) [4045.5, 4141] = 9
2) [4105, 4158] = 8.92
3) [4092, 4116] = 9.09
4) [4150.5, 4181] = 8.64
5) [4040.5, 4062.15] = 8.8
